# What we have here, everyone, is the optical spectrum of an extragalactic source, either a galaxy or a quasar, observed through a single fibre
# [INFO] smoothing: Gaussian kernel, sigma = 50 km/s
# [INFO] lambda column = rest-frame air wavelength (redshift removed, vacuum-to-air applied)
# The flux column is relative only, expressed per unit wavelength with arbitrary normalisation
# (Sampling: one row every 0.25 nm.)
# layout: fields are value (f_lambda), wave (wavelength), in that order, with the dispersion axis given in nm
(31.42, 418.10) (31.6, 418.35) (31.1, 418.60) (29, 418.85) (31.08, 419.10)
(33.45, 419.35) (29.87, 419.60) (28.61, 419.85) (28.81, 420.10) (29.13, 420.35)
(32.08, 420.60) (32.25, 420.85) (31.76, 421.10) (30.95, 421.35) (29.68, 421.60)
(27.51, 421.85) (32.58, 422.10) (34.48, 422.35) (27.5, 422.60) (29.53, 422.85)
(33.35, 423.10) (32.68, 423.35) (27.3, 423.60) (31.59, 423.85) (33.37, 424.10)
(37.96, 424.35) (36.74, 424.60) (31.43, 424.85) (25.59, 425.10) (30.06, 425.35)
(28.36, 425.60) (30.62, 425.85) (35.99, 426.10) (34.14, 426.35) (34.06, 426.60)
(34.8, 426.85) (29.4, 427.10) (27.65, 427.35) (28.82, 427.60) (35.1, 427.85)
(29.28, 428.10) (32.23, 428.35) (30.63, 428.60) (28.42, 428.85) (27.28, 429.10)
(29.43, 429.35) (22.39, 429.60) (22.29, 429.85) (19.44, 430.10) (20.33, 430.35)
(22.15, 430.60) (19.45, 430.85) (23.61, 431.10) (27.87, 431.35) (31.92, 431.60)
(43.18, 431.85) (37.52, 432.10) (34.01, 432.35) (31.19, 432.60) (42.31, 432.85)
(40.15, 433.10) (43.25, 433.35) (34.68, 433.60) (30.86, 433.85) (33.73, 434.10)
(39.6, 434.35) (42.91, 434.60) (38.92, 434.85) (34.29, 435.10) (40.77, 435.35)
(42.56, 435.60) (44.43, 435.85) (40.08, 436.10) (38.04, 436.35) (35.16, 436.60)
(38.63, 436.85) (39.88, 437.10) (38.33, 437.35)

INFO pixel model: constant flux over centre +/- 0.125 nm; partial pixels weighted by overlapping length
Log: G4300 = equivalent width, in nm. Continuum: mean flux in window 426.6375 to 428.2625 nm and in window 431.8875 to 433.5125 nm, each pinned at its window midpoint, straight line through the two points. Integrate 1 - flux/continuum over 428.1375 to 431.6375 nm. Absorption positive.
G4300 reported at 0.90 nm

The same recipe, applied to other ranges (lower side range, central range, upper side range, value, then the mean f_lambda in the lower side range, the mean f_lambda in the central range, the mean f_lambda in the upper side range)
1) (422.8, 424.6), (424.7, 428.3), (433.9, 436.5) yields 0.328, 32.7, 31.2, 39.2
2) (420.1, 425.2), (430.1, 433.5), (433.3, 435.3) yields 0.417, 31.3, 31.6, 37.2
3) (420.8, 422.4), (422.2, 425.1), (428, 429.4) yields -0.133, 31.1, 32.1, 29.6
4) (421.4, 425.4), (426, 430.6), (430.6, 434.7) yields 0.574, 31.4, 28.8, 34.3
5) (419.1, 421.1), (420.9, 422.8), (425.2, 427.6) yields 0.016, 30.7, 30.7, 31.5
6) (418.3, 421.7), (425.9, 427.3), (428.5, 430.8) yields -0.358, 30.7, 33.2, 24.5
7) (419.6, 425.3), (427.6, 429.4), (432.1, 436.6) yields 0.230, 31.1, 30.3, 38.2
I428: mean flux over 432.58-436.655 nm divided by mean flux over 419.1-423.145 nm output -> 1.26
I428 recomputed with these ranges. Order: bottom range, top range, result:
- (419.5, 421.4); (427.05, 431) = 0.87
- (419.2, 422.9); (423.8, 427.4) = 1.05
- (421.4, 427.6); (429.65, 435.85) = 1.06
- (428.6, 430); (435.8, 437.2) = 1.49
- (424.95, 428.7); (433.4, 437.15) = 1.23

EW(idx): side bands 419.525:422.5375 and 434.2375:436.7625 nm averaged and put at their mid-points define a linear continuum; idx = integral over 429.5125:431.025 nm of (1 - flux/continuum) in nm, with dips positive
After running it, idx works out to 0.64 nm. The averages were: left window 30.6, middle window 21.1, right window 39.7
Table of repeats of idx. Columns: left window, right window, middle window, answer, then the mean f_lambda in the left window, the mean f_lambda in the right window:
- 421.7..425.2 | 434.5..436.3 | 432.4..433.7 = 0.019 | 31.6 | 40.4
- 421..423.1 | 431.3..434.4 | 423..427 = -0.020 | 30.7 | 36.3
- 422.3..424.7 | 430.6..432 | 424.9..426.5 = 0.022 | 32.3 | 28.7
